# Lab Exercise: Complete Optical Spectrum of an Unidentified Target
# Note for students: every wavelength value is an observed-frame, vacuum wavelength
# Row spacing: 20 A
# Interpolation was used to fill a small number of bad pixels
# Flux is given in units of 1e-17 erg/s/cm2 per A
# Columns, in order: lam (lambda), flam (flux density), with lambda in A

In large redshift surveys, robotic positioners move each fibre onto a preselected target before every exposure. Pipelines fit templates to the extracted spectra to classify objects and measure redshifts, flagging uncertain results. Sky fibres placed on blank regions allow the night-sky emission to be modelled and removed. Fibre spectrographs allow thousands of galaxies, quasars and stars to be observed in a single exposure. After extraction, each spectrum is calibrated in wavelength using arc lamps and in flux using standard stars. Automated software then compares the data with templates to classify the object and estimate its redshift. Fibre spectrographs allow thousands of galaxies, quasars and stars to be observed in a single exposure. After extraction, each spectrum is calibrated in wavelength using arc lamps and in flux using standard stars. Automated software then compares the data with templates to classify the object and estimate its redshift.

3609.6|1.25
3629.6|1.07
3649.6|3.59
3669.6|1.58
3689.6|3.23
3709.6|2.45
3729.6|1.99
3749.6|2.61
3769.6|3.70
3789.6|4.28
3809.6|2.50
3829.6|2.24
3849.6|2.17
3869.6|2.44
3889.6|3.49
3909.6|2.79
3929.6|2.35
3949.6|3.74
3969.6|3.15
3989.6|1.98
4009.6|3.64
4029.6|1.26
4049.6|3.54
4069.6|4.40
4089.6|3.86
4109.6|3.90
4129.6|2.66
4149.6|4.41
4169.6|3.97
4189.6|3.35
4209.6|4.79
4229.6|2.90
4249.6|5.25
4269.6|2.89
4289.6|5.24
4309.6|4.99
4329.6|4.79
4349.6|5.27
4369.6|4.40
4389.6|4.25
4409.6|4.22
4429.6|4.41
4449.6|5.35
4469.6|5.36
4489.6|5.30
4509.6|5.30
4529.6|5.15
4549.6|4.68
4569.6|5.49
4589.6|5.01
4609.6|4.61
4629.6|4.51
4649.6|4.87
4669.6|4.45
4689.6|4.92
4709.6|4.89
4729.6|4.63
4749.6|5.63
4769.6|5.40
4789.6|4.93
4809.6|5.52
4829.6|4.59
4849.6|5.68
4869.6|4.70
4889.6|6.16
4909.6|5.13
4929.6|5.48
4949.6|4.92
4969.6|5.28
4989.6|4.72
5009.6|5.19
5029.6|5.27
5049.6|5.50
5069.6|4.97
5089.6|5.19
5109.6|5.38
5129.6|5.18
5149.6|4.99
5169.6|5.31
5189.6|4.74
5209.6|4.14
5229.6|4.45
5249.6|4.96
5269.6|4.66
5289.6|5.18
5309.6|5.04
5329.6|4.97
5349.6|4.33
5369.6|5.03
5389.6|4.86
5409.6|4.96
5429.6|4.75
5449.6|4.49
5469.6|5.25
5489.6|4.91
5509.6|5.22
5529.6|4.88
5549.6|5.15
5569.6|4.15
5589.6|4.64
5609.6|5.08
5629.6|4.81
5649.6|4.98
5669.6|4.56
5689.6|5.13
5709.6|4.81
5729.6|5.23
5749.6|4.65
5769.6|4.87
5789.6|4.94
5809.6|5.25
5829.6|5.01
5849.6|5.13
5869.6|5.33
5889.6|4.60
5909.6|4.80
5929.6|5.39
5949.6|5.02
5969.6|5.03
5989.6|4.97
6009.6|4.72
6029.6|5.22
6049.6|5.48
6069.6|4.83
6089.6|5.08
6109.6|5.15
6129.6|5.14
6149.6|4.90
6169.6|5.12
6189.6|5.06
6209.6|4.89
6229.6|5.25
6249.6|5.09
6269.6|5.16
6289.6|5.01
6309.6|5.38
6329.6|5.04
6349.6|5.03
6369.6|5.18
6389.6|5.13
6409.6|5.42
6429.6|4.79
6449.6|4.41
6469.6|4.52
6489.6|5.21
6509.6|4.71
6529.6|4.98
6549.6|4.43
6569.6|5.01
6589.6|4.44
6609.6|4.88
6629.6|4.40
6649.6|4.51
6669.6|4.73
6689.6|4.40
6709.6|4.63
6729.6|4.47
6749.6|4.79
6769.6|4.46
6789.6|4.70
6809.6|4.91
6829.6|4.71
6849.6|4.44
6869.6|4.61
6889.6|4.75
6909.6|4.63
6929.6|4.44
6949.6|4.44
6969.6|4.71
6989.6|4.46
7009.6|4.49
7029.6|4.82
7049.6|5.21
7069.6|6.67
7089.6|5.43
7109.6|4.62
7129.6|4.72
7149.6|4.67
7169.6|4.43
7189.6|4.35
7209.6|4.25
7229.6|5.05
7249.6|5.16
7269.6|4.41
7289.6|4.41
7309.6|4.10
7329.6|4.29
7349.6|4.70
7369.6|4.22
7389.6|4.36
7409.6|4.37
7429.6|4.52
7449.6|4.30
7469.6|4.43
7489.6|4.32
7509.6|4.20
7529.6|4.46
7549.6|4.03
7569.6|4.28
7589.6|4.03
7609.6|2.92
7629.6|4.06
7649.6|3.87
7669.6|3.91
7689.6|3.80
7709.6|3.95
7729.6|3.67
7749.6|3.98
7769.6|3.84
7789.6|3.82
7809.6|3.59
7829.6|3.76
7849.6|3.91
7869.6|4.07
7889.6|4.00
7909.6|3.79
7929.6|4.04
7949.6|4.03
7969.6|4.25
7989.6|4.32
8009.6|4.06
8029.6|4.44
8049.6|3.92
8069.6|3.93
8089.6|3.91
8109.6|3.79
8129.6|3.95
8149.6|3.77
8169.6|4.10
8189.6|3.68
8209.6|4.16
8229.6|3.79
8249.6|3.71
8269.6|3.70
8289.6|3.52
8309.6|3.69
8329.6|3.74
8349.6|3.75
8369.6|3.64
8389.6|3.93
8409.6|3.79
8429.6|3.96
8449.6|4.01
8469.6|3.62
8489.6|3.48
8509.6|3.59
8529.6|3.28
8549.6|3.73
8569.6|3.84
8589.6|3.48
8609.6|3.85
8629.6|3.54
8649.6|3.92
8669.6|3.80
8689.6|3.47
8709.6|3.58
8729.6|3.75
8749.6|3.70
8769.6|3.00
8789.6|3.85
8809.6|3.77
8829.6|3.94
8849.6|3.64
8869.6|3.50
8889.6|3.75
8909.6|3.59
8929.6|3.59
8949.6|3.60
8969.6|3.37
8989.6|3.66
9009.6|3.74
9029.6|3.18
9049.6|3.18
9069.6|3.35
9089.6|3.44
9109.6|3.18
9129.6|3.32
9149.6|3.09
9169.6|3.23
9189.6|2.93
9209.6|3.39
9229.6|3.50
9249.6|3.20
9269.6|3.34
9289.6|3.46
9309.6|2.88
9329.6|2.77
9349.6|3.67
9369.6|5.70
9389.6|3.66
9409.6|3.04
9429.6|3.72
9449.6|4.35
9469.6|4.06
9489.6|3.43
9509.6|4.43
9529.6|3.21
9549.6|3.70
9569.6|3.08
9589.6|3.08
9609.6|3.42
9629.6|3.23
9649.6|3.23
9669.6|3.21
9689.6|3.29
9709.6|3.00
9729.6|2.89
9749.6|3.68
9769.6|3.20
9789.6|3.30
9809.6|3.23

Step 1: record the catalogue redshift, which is 0.08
